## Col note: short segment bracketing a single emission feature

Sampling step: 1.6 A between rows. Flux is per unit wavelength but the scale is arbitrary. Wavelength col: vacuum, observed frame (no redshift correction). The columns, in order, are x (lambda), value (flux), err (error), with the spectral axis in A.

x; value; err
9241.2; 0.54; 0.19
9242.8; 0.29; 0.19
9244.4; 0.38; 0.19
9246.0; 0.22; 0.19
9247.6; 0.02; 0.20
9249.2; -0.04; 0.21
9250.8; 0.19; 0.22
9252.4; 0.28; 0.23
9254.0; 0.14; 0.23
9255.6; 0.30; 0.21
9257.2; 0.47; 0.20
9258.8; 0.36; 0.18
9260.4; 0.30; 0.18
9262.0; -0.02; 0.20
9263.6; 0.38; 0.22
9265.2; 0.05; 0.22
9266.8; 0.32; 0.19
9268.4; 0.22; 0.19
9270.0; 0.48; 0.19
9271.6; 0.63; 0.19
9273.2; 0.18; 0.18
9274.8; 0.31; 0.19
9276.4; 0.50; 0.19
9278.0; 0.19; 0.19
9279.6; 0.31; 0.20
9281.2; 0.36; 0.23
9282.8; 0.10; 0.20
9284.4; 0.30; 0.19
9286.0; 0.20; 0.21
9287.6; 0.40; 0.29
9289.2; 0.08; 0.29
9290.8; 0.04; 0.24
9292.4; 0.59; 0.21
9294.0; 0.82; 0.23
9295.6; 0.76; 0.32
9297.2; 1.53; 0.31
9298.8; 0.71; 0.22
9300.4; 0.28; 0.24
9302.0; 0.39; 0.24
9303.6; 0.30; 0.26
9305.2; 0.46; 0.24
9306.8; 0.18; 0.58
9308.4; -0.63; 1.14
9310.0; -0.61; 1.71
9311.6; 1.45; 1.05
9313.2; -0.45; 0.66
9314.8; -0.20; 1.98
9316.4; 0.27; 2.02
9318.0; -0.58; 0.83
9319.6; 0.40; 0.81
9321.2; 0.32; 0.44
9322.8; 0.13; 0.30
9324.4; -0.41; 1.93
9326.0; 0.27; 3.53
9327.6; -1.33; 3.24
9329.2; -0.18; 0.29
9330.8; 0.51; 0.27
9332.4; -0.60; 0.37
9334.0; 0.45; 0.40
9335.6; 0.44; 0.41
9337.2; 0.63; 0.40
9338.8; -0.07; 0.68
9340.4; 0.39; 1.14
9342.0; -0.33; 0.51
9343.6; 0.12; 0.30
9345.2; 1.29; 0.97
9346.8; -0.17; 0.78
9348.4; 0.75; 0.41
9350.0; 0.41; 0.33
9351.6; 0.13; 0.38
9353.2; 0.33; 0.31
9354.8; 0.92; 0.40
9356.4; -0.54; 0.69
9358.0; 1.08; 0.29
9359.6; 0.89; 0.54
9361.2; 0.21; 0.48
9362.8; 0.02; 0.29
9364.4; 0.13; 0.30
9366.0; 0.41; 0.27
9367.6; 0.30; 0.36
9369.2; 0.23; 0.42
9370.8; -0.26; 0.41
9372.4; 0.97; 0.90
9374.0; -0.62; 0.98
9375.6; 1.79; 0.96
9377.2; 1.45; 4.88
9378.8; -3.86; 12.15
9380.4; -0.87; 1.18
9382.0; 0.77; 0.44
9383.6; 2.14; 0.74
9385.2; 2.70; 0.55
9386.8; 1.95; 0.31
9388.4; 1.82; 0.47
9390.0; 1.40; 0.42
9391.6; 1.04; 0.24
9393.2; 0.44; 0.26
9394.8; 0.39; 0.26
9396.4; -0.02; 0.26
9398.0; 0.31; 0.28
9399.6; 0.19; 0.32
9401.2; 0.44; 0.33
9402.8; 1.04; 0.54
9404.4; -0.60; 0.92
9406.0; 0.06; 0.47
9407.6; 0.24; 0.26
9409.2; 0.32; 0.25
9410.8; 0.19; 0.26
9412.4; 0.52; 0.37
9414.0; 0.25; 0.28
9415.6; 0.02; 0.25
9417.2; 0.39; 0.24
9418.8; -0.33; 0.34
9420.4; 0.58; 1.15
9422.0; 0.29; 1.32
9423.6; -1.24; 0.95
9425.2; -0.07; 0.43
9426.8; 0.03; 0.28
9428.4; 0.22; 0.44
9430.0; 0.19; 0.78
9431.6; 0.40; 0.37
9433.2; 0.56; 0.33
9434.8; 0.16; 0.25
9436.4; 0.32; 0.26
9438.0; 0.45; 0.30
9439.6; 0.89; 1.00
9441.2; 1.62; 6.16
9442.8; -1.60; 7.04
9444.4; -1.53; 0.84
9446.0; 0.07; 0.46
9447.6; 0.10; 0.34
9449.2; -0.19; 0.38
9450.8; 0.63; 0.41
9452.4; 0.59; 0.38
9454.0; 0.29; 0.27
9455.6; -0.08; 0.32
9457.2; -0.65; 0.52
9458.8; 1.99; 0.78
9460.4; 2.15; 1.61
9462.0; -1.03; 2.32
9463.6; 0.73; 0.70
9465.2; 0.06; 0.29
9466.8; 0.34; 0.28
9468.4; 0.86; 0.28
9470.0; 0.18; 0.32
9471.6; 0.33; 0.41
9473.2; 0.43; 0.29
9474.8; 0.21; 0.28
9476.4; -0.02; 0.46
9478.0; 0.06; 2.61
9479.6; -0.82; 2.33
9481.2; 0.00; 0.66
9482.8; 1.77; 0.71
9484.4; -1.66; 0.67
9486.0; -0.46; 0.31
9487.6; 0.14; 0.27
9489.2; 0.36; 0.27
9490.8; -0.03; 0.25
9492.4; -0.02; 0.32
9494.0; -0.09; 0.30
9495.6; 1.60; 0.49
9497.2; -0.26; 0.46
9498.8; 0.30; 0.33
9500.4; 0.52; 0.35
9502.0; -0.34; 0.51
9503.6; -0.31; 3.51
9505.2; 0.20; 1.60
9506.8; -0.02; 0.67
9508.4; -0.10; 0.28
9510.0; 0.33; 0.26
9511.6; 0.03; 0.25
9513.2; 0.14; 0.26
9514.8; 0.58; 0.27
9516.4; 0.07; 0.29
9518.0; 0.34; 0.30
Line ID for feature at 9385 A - [O III] 5007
